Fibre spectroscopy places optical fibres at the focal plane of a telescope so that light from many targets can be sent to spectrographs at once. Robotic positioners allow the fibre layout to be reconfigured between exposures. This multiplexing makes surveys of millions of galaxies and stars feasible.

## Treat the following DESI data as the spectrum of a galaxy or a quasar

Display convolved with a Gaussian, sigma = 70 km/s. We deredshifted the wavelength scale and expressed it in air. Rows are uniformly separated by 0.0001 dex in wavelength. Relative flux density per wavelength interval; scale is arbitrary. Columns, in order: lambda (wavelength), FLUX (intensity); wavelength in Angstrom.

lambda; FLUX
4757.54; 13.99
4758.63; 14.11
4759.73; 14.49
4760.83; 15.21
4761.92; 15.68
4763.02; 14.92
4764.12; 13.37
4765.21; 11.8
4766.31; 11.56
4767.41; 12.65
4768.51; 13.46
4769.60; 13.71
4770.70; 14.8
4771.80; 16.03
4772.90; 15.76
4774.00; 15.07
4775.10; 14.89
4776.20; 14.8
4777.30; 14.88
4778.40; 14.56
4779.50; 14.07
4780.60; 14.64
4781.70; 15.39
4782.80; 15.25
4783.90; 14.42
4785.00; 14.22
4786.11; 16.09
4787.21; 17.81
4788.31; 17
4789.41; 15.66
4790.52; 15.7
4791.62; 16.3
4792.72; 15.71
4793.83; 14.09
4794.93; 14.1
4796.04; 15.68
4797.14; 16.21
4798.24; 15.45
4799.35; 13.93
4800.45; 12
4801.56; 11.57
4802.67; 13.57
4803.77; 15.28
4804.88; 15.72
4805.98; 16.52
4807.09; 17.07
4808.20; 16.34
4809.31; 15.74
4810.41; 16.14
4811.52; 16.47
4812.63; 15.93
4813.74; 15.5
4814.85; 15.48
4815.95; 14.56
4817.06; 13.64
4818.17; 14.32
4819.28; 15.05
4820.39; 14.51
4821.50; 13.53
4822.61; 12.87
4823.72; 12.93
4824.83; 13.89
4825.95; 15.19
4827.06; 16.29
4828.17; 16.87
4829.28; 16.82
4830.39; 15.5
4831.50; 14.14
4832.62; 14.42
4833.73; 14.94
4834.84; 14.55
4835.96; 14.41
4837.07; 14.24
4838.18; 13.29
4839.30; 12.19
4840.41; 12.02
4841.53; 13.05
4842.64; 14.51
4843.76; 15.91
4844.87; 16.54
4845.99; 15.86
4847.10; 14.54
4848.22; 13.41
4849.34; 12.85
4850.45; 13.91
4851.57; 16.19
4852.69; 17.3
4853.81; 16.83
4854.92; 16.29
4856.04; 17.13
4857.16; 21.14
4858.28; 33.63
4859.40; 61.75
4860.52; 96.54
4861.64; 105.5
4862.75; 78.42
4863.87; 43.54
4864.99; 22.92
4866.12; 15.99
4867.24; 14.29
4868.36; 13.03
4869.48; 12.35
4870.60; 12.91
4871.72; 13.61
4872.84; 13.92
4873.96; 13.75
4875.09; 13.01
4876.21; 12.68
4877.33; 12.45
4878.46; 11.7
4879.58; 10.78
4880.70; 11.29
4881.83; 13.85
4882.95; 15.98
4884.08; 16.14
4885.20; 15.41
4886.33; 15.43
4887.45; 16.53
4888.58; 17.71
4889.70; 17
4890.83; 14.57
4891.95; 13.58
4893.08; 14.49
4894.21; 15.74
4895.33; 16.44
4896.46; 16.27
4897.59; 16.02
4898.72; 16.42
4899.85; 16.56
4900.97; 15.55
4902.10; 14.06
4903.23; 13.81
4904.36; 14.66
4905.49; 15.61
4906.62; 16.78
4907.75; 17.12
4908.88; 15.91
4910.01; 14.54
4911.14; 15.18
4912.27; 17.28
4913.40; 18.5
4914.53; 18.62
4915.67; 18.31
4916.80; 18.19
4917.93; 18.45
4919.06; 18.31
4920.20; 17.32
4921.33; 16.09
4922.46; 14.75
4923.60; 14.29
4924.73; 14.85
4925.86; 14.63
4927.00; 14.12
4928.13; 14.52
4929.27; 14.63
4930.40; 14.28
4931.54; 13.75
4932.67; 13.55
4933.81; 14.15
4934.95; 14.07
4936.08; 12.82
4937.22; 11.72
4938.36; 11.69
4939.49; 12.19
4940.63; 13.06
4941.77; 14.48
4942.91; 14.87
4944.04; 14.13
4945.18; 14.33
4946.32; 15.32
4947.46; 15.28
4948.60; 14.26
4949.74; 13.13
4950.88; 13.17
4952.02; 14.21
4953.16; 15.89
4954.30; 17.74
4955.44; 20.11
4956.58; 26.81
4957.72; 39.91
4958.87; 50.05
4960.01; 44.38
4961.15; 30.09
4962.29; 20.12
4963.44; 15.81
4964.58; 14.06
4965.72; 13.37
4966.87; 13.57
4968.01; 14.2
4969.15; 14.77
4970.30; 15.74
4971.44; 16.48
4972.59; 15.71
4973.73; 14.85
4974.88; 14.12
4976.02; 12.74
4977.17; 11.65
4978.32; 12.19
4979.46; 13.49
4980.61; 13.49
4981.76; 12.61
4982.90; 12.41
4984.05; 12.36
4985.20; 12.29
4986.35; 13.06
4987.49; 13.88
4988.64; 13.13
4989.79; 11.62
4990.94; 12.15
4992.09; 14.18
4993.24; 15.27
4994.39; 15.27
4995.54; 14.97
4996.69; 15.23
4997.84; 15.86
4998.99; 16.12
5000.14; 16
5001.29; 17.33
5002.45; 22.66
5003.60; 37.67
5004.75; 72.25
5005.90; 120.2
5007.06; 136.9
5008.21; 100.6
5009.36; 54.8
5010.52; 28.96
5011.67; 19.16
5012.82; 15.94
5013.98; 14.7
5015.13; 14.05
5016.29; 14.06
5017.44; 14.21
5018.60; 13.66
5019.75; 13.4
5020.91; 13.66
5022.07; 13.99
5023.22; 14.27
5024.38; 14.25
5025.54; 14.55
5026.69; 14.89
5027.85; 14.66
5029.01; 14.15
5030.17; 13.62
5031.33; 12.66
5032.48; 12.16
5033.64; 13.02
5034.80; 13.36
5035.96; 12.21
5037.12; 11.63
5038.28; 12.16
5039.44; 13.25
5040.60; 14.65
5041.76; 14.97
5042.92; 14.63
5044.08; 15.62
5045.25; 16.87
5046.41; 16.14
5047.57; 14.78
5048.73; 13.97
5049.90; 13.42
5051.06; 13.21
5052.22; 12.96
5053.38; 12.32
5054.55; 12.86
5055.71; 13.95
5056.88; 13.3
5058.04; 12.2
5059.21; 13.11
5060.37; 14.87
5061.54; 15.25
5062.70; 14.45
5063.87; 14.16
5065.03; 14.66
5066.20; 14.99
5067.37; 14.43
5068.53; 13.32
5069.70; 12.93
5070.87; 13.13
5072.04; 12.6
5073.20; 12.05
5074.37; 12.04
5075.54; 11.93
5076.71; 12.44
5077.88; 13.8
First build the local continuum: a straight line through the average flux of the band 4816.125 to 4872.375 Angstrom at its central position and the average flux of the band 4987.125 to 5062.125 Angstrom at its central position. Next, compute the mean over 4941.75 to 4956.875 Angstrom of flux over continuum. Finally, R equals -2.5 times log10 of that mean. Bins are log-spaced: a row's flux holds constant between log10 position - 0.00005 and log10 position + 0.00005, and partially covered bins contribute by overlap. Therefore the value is 0.323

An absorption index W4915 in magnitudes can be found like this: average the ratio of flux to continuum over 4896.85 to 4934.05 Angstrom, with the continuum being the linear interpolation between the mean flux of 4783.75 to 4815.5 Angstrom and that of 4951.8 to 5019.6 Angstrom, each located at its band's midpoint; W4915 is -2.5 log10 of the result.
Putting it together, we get 0.31 mag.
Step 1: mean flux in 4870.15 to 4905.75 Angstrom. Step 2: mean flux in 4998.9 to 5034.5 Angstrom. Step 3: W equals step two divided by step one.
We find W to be 2.01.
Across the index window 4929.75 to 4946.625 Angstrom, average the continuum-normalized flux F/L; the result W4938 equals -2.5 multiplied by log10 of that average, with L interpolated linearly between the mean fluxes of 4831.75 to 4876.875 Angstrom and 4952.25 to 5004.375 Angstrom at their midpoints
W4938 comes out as 0.40 mag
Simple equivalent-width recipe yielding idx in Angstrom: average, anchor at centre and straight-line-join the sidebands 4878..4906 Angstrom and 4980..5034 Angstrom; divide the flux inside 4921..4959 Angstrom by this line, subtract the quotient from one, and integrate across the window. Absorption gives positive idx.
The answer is 5.5 Angstrom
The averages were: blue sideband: 15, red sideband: 24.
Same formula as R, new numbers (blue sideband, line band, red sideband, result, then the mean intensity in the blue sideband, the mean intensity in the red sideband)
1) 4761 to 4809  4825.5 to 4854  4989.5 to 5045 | 0.15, 14.8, 23.9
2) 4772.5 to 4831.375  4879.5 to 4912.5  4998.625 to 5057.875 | 0.20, 15.1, 23.1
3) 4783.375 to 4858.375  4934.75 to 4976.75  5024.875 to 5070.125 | -0.23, 15.3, 13.9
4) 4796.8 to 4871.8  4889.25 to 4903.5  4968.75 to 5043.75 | 0.30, 19.9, 21.2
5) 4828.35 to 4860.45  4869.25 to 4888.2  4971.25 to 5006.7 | 0.37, 18.6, 21.1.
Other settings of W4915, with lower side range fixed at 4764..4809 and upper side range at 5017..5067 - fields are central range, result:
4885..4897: -0.09 mag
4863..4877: -0.24 mag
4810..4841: 0.00 mag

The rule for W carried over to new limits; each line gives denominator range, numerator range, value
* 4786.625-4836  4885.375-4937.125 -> 1.04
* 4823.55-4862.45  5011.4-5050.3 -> 0.63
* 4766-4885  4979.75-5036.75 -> 1.31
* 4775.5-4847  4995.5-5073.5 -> 1.40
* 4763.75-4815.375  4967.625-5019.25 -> 1.64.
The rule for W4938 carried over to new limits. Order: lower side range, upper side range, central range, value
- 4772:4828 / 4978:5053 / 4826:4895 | -0.203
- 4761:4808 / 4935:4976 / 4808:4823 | 0.027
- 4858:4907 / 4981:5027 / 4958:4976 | 0.199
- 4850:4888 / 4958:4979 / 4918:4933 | 0.387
